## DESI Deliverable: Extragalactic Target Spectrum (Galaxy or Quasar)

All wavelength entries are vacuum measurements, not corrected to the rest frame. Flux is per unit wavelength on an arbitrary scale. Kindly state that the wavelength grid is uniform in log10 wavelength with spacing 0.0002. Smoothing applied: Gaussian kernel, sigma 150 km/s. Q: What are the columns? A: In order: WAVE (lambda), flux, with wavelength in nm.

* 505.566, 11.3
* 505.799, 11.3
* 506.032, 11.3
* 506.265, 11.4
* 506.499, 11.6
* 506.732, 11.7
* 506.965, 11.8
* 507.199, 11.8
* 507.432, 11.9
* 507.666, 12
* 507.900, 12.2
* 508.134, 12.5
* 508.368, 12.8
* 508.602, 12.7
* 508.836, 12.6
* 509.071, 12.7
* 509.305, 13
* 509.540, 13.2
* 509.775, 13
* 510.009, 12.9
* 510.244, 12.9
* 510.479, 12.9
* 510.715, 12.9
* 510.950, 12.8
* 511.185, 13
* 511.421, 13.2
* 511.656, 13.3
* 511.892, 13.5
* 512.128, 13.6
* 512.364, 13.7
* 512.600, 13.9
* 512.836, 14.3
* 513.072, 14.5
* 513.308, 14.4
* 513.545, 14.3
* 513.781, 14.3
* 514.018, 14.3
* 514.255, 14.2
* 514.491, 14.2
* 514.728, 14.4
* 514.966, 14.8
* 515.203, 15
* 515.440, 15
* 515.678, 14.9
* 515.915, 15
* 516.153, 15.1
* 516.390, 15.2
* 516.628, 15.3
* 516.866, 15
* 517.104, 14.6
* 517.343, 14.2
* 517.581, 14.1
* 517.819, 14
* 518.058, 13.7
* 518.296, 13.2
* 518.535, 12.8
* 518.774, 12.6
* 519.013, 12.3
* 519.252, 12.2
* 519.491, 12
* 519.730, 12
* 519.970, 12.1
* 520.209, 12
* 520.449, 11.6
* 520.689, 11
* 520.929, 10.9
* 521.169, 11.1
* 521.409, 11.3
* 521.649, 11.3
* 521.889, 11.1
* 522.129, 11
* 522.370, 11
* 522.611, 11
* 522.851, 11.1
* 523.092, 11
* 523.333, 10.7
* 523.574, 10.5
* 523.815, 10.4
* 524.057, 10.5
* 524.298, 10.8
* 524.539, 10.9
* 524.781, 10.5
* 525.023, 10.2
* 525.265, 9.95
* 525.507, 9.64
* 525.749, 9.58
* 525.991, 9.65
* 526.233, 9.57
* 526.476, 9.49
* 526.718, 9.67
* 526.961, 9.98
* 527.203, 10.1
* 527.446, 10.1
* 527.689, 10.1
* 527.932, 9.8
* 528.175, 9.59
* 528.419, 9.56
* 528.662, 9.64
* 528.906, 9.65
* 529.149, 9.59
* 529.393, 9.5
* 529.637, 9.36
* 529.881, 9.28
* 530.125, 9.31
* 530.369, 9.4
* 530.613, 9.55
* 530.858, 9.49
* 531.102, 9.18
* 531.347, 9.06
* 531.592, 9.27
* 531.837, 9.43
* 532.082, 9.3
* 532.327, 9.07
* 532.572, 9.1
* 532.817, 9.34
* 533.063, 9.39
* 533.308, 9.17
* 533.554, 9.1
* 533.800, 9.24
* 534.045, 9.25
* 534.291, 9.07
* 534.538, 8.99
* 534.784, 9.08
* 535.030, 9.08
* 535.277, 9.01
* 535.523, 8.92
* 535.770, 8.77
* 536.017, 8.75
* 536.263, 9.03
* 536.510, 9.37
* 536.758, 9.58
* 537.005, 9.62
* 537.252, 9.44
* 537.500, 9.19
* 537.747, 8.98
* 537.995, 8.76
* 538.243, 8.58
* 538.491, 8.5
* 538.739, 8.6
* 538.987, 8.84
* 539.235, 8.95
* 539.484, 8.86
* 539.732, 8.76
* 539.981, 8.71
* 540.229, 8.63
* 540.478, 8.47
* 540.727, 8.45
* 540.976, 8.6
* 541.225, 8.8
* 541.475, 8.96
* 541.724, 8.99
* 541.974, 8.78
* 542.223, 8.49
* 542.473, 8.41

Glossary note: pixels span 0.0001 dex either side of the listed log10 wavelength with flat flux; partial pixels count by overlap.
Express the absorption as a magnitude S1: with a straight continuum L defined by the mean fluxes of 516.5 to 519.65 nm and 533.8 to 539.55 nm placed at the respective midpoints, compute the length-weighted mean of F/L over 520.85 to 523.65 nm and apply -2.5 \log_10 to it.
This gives 0.139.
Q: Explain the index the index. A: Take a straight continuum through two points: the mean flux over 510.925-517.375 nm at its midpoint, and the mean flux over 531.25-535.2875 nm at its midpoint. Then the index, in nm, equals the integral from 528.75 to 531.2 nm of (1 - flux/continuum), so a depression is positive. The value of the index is 0.15 nm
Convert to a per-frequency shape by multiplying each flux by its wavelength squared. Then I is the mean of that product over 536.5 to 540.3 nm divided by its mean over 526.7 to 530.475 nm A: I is 1.0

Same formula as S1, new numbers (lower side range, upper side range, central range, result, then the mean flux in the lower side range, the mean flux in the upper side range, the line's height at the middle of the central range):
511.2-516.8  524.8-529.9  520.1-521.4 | 0.07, 14.3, 9.74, 12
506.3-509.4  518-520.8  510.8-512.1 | -0.08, 12.2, 12.3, 12.2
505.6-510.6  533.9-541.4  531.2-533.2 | 0.03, 12.3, 8.92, 9.54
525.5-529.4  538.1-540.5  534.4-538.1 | -0.02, 9.73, 8.7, 8.97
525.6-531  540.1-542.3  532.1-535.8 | 0.01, 9.63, 8.69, 9.22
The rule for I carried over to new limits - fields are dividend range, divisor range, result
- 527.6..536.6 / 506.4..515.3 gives 0.76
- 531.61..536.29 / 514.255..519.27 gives 0.69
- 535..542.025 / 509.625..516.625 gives 0.70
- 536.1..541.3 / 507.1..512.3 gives 0.78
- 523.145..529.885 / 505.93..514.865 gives 0.81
